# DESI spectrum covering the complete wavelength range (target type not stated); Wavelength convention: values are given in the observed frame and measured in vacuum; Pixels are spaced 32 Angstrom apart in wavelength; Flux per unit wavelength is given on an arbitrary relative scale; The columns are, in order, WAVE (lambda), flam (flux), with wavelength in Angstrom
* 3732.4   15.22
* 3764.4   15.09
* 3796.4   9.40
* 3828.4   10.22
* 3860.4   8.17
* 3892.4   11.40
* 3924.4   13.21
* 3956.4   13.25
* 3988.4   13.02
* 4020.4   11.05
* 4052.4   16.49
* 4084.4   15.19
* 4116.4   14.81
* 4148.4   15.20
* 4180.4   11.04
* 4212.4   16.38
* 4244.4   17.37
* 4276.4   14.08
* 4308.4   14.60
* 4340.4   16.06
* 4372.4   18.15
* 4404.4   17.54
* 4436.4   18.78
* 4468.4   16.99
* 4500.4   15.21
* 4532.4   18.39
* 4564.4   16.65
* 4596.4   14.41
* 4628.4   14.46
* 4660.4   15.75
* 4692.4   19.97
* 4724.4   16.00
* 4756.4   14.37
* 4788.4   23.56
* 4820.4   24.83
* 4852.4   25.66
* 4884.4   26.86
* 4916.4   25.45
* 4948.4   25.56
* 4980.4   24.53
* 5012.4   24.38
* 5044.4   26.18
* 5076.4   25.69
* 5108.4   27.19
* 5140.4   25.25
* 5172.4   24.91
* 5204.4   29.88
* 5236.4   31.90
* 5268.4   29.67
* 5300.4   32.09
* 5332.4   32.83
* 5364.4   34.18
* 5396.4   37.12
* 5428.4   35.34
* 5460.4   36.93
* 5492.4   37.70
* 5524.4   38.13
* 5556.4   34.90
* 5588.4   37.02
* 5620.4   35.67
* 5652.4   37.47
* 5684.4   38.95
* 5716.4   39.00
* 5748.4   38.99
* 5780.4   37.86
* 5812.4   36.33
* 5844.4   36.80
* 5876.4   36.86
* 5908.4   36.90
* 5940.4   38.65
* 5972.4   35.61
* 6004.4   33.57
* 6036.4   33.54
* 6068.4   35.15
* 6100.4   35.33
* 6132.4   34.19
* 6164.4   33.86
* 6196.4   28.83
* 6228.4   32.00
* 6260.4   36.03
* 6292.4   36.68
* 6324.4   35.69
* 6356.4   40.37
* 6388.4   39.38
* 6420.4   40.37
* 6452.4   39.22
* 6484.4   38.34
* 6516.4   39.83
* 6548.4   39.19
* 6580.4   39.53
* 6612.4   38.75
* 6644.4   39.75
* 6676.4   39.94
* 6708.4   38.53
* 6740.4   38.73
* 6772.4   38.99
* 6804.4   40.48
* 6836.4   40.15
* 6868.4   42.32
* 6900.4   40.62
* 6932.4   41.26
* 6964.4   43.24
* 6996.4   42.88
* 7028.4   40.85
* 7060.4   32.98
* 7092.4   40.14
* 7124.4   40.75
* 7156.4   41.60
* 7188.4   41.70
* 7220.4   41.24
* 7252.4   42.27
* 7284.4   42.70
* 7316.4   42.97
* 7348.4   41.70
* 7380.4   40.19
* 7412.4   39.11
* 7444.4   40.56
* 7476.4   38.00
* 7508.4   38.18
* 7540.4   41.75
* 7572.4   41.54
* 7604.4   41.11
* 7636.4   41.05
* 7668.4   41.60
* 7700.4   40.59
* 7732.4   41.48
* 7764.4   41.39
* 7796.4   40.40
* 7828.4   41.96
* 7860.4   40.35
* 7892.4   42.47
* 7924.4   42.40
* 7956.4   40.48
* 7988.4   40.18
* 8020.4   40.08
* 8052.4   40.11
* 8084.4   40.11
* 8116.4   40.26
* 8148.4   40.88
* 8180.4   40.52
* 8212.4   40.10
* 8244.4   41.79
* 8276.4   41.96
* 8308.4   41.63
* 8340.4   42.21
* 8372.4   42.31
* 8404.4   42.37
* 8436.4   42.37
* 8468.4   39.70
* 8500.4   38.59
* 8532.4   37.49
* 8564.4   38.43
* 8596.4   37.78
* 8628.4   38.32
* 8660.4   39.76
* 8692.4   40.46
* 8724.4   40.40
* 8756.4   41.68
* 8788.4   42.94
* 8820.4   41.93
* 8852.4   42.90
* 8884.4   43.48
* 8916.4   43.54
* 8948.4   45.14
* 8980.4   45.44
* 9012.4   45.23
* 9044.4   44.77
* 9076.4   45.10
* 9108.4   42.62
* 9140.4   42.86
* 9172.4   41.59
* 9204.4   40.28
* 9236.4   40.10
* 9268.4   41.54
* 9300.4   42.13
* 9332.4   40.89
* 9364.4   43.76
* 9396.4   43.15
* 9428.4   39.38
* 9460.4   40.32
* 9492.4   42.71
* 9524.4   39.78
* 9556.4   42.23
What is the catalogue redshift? 0.198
